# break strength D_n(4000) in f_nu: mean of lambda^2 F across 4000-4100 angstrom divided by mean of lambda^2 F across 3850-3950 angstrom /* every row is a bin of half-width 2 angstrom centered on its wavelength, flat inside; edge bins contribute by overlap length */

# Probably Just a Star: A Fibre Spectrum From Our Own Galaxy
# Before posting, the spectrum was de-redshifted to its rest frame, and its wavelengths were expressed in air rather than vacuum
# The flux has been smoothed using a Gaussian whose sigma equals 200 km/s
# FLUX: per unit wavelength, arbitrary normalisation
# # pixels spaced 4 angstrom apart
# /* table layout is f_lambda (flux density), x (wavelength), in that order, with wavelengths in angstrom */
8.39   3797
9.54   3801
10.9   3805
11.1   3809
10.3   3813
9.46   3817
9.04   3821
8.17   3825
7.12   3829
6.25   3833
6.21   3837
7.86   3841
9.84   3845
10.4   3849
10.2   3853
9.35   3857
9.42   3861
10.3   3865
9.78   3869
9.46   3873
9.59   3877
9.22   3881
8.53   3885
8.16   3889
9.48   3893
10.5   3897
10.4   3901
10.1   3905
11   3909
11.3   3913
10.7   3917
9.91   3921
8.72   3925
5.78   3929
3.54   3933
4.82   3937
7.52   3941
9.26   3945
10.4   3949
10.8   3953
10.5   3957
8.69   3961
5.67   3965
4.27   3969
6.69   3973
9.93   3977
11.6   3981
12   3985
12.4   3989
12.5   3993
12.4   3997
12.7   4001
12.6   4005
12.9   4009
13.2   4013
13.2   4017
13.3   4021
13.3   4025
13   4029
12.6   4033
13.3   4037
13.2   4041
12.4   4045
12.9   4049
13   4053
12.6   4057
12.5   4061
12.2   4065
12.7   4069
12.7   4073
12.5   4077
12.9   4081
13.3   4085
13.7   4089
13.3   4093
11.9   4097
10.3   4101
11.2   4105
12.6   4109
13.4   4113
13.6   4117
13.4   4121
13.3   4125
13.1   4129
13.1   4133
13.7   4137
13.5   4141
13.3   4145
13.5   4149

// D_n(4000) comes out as 1.5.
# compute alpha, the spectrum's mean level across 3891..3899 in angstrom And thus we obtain 9.99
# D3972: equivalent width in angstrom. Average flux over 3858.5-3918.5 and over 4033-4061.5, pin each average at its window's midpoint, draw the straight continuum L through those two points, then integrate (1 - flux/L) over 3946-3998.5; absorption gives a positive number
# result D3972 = 7.6 angstrom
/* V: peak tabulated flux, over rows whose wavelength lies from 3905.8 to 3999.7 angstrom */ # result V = 12.5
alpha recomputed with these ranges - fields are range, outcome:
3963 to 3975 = 5.54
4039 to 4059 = 12.8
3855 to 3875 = 9.66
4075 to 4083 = 12.7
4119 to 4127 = 13.4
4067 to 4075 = 12.7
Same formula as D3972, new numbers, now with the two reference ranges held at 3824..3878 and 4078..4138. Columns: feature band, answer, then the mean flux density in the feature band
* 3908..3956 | 6.9 angstrom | 8.64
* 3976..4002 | -2.3 angstrom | 12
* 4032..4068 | -2.5 angstrom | 12.7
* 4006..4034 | -3.9 angstrom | 13.1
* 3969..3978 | 3.0 angstrom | 7.23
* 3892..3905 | -0.8 angstrom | 10.2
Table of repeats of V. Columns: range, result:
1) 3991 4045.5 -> 13.3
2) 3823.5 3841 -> 8.17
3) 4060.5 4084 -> 12.9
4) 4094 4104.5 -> 11.9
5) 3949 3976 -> 10.8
